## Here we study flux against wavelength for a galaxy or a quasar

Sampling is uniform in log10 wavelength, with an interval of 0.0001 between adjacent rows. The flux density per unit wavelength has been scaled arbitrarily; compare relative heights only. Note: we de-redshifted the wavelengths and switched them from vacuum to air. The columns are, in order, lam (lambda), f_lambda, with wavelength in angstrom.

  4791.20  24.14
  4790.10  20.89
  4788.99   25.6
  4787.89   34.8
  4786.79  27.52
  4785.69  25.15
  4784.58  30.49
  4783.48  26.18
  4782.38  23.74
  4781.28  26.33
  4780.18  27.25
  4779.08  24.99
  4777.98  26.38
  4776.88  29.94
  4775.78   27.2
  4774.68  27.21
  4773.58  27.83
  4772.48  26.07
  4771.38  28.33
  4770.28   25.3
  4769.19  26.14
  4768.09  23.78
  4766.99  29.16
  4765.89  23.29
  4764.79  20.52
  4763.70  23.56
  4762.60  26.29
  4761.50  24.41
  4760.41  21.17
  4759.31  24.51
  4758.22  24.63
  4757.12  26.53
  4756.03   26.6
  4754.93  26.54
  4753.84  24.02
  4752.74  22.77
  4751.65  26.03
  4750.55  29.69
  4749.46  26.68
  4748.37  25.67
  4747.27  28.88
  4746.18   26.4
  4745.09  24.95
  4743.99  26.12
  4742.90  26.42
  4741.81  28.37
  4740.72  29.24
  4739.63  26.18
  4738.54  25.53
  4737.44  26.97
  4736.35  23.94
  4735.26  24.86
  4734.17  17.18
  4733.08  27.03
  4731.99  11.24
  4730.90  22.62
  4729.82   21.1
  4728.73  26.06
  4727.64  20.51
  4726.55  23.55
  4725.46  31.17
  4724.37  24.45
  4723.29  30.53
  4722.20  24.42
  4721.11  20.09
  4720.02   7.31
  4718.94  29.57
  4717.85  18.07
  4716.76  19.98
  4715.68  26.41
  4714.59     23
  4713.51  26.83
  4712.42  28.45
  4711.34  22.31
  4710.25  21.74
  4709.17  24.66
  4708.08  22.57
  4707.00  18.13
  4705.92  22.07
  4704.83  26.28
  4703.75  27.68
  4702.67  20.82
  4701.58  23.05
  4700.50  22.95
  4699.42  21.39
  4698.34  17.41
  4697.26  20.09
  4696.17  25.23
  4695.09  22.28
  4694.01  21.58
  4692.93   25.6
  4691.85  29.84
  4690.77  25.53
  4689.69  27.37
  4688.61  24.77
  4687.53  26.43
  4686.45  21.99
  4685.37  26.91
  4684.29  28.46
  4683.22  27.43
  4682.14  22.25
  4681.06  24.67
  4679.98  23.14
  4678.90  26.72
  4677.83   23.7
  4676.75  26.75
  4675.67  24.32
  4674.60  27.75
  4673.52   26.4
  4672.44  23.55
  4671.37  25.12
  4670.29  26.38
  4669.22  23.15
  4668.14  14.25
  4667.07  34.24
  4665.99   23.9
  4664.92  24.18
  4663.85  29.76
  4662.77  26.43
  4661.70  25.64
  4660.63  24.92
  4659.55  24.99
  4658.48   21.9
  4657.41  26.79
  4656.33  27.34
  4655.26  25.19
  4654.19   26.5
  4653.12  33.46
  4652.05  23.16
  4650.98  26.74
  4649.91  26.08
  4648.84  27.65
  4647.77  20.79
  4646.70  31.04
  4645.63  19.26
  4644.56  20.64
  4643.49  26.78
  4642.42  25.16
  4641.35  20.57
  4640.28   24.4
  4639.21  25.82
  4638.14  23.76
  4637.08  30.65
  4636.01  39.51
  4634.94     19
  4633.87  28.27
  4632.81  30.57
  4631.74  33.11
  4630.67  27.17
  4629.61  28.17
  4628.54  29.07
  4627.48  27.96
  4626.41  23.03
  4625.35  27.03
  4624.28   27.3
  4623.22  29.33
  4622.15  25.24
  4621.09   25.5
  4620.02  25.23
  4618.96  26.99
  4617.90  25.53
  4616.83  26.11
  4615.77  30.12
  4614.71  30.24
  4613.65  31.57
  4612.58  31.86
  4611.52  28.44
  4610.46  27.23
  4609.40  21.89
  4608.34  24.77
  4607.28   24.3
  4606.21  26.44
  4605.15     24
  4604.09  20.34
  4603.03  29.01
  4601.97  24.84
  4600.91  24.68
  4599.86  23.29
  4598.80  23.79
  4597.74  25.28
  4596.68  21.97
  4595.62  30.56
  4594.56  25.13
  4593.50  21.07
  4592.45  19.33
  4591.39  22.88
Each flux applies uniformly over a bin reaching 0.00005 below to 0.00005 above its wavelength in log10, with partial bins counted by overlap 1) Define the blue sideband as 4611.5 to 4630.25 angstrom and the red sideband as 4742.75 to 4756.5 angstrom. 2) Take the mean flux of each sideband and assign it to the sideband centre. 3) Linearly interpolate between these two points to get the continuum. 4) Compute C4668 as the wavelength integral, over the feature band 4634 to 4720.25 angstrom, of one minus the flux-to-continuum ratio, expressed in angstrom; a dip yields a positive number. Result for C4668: 7.5 angstrom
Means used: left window 27.7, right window 26.2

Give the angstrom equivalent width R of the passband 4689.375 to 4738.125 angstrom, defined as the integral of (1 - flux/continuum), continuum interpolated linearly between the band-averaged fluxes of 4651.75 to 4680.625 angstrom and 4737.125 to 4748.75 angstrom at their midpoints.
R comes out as 5.8 angstrom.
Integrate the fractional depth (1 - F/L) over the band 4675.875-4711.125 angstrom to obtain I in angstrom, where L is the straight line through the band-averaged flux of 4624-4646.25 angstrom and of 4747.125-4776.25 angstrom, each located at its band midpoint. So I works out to 2.81 angstrom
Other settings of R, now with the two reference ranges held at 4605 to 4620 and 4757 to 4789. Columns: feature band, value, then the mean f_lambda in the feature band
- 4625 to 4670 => 1.3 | 26.1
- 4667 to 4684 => 1.2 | 24.8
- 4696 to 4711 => 2.4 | 22.4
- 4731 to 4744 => 1.0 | 24.3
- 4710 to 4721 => 1.7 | 22.3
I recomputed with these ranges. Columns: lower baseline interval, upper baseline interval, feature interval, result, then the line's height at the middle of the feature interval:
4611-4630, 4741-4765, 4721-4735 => 1.5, 26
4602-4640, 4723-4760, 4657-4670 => 0.7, 26.5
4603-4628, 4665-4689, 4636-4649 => 0.3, 25.9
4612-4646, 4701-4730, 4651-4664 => -0.2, 25.9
